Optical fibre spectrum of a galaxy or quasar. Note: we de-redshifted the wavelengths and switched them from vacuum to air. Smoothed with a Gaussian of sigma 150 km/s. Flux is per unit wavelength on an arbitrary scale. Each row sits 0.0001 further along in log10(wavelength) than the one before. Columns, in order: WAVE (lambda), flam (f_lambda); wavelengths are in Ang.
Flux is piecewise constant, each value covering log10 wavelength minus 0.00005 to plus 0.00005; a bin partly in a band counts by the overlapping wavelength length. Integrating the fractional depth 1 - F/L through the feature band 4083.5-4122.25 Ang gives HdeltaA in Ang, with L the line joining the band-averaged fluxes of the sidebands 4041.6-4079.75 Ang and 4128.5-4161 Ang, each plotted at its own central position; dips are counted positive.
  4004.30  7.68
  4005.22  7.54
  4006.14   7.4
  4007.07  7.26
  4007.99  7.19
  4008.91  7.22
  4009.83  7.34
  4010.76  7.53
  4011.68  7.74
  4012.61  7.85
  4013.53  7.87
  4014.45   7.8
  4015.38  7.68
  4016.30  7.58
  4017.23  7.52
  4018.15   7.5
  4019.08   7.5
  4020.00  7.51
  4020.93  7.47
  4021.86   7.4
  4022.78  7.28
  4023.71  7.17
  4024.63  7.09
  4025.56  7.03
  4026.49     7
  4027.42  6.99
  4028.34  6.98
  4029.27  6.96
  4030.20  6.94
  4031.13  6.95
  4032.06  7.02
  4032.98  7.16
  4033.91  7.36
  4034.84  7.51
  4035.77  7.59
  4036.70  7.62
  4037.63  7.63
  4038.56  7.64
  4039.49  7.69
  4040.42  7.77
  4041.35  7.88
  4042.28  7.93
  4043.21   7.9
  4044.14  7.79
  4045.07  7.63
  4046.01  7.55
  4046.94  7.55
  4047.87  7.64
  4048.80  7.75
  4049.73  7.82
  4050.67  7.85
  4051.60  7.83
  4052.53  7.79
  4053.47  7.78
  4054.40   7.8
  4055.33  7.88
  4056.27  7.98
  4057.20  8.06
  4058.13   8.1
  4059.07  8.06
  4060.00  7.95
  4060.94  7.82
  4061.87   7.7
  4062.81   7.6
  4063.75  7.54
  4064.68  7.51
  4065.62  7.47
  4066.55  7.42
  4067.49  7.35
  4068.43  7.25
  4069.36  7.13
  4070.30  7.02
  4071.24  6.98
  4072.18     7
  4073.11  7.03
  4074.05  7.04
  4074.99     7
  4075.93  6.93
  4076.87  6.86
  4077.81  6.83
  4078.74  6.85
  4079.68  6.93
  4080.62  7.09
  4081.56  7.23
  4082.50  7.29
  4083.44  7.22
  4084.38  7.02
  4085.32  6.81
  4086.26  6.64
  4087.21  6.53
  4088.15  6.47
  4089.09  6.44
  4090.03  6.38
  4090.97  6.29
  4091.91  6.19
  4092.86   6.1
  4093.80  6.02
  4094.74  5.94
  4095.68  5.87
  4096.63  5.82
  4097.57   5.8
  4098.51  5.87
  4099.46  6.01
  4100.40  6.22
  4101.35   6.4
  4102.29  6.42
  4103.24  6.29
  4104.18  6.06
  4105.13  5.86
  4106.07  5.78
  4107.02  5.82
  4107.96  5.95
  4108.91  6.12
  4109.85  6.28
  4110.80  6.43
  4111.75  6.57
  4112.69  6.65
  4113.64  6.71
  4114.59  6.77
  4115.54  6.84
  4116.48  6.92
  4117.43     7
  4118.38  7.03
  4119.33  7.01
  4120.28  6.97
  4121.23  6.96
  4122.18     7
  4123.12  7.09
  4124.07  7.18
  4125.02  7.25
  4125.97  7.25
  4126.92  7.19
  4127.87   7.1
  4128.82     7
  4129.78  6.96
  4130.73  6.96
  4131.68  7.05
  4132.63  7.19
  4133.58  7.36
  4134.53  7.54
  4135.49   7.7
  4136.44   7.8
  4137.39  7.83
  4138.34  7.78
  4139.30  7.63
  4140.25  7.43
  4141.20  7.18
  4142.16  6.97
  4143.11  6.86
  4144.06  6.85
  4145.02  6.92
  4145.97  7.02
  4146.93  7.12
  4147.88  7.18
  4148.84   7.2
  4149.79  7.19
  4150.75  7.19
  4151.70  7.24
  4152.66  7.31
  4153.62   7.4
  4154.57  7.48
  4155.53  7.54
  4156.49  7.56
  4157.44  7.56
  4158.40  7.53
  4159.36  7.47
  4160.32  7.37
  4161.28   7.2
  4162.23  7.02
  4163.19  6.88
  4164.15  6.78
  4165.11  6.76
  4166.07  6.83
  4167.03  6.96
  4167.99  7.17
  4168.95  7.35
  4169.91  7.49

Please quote 5.28 Ang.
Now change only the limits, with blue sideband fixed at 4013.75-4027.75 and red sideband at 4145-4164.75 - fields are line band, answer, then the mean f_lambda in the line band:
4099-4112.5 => 2.09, 6.17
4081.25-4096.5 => 1.69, 6.5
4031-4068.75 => -1.64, 7.67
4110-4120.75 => 0.73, 6.79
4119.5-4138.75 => 0.06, 7.25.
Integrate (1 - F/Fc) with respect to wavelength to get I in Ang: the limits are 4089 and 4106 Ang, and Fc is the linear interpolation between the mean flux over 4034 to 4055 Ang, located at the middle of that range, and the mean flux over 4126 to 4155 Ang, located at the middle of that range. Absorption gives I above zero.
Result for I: 3.12 Ang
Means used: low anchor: 7.72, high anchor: 7.25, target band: 6.1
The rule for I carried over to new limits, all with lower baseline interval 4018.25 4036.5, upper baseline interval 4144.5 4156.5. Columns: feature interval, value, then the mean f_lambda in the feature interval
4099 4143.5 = 2.30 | 6.86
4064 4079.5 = 0.25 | 7.11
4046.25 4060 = -1.19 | 7.85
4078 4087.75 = 0.37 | 6.95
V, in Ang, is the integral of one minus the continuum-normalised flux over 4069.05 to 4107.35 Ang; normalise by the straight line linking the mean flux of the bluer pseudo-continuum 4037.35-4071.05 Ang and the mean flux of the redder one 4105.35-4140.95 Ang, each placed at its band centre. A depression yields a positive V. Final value 4.3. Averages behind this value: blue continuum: 7.69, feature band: 6.52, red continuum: 6.97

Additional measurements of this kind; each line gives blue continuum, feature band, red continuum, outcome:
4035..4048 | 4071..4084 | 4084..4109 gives -0.6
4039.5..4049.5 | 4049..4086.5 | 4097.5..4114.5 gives -1.2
